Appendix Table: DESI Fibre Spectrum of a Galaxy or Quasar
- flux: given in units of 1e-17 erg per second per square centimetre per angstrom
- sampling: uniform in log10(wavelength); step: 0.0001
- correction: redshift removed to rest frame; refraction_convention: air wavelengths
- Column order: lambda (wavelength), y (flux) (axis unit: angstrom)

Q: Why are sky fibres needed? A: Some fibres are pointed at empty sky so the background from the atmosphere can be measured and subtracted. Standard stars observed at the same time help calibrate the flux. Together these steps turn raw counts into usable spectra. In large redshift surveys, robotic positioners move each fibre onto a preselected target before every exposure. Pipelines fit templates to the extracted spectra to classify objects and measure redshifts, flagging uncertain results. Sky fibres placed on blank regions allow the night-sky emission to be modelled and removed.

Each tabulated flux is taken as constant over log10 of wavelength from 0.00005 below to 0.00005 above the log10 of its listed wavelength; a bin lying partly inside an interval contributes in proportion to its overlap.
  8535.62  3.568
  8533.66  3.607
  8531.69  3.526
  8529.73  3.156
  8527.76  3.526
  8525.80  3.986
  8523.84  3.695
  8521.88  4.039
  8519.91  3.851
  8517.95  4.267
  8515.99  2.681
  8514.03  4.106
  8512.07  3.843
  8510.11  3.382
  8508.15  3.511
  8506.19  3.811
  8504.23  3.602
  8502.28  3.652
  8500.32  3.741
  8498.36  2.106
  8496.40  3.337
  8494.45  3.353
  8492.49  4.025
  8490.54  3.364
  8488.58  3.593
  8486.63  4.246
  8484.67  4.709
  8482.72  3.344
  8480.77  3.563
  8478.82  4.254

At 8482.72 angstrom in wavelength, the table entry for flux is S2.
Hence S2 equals 3.344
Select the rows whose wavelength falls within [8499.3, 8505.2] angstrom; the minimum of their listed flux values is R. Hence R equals 3.602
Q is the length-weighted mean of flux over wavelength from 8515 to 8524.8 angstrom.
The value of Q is 3.71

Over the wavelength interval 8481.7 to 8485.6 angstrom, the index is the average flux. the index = 4.02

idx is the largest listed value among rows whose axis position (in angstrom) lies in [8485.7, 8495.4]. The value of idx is 4.246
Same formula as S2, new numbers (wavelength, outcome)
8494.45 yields 3.353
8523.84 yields 3.695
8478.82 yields 4.254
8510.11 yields 3.382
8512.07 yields 3.843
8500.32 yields 3.741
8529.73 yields 3.156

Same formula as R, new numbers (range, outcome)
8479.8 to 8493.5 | 3.344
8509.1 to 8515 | 3.382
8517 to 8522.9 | 3.851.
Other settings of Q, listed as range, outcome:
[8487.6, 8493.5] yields 3.66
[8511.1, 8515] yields 3.97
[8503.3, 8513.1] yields 3.63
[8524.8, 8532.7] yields 3.55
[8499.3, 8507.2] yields 3.69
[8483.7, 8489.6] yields 4.17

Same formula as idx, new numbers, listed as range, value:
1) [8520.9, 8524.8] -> 4.039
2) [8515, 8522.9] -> 4.267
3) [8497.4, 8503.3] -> 3.741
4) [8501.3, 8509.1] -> 3.811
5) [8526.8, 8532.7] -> 3.526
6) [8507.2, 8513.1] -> 3.843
